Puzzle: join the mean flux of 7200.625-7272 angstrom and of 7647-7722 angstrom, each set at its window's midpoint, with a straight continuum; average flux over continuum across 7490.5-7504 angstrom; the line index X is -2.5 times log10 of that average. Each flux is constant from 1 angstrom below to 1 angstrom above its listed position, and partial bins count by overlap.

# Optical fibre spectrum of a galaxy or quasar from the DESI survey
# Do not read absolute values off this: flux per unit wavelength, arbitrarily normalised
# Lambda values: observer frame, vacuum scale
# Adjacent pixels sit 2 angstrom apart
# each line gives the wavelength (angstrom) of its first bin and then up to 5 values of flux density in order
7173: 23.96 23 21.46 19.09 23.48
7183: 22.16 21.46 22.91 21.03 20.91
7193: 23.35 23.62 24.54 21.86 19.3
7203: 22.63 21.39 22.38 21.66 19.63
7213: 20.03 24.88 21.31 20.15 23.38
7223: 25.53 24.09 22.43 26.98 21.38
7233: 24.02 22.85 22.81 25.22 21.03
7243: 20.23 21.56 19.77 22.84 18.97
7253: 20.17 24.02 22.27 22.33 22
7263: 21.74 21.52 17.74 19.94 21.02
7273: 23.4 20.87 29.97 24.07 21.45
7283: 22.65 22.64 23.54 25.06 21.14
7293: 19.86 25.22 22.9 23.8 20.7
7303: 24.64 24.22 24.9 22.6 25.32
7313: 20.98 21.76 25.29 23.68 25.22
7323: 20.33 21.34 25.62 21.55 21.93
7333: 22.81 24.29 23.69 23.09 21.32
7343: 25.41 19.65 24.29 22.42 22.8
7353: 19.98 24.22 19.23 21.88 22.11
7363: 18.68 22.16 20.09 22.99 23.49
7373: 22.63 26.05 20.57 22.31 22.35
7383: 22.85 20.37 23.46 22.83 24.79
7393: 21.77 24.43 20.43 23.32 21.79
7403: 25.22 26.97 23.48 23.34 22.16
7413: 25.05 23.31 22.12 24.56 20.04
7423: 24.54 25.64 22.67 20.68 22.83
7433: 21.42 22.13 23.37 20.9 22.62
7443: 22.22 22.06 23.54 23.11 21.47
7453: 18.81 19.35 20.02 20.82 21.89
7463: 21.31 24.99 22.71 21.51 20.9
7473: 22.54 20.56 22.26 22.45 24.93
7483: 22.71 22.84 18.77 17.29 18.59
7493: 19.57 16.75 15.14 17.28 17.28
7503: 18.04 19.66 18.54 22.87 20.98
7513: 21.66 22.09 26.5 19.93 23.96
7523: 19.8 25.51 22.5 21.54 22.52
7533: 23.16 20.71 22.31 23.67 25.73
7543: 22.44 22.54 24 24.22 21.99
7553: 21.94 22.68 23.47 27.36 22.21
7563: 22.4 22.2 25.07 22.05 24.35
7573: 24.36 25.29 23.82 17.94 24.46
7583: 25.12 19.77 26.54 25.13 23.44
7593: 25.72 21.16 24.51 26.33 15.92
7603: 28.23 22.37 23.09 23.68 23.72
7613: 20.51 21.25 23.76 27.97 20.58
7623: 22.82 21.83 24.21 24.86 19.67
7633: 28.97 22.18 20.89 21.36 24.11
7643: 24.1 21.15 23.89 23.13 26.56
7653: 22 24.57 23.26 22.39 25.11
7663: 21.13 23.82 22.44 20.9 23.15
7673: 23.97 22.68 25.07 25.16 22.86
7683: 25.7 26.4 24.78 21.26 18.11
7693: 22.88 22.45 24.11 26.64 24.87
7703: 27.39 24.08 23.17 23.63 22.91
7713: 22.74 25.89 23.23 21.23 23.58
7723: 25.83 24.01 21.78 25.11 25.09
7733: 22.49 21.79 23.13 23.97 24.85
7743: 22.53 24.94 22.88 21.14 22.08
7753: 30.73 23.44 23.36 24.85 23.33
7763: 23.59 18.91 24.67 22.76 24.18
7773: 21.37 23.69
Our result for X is 0.29 mag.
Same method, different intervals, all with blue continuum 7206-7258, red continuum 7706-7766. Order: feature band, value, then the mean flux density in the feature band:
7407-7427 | -0.03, 23.4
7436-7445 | 0.03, 22.3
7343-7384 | 0.02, 22.1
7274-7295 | -0.04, 23.2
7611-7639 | 0.01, 23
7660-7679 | 0.01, 23.2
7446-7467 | 0.06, 21.6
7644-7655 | -0.01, 23.5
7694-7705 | -0.07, 25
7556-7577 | -0.03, 23.9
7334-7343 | -0.04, 23.4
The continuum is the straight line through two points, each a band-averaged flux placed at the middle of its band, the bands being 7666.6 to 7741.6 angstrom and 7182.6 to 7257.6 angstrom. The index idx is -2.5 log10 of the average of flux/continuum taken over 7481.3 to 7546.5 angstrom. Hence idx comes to 0.10 mag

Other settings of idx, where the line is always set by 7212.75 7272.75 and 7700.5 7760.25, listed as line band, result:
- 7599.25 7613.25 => 0.03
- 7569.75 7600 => -0.02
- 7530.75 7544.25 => 0.01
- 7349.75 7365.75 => 0.06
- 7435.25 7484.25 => 0.05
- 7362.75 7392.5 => 0.01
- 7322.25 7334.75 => 0.00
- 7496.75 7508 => 0.28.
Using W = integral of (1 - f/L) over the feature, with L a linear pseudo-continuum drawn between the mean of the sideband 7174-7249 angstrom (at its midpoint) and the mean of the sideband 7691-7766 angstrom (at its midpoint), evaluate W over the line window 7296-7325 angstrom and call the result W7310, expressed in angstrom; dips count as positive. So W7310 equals -0.9 angstrom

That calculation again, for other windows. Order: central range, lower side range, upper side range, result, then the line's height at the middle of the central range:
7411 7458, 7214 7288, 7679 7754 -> 1.4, 23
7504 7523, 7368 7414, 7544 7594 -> 1.4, 23.4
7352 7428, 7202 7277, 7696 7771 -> -0.3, 22.6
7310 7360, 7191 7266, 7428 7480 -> -1.6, 22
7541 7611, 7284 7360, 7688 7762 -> -0.2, 23.4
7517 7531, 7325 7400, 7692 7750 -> 0.3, 23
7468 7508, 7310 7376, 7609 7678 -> 5.3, 22.9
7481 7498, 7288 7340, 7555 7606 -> 3.0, 23.4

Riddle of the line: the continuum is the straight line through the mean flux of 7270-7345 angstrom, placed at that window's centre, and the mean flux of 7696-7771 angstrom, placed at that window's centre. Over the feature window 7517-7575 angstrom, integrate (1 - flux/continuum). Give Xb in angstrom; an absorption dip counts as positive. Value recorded 1.0 angstrom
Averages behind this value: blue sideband 23.1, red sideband 23.8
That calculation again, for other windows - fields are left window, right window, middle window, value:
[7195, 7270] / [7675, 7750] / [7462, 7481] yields 0.49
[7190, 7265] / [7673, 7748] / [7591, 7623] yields 0.26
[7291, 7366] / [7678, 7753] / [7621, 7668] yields 0.72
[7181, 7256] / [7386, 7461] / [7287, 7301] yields -0.31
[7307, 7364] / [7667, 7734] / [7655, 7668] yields 0.25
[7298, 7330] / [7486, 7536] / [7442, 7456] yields -0.13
